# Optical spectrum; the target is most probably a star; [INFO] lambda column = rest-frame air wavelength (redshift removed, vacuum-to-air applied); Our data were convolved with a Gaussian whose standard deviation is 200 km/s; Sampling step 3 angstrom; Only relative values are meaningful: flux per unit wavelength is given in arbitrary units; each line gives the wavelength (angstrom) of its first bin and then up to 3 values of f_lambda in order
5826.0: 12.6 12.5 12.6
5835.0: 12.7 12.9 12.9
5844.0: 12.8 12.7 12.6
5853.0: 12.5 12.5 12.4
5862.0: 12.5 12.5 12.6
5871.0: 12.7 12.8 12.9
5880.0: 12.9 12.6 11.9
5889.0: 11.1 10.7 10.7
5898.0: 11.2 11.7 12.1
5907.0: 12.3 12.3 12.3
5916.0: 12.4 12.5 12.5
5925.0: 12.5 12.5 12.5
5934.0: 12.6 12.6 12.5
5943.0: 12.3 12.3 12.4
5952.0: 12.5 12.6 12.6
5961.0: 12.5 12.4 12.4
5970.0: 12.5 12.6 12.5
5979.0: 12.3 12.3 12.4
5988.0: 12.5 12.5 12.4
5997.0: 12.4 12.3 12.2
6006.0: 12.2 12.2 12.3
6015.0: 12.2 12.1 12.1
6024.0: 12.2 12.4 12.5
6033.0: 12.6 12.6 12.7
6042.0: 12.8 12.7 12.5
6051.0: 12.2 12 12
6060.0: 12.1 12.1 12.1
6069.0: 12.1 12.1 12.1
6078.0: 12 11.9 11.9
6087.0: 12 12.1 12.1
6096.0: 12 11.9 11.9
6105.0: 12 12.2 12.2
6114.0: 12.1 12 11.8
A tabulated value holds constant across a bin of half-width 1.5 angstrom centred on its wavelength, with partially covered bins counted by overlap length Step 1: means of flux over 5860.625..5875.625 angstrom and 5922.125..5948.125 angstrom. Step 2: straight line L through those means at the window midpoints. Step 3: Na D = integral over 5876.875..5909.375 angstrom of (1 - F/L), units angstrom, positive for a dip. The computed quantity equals 2.00 angstrom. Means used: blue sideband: 12.6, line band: 11.8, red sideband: 12.5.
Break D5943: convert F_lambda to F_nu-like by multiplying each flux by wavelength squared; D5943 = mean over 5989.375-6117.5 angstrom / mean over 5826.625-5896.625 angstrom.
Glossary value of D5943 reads 1.1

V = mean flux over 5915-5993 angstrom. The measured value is 12.5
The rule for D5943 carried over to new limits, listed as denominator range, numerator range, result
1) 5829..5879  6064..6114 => 1.03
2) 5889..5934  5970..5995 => 1.06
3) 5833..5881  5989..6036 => 1.02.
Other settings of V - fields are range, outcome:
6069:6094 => 12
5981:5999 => 12.4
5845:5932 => 12.3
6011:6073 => 12.3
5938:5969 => 12.5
